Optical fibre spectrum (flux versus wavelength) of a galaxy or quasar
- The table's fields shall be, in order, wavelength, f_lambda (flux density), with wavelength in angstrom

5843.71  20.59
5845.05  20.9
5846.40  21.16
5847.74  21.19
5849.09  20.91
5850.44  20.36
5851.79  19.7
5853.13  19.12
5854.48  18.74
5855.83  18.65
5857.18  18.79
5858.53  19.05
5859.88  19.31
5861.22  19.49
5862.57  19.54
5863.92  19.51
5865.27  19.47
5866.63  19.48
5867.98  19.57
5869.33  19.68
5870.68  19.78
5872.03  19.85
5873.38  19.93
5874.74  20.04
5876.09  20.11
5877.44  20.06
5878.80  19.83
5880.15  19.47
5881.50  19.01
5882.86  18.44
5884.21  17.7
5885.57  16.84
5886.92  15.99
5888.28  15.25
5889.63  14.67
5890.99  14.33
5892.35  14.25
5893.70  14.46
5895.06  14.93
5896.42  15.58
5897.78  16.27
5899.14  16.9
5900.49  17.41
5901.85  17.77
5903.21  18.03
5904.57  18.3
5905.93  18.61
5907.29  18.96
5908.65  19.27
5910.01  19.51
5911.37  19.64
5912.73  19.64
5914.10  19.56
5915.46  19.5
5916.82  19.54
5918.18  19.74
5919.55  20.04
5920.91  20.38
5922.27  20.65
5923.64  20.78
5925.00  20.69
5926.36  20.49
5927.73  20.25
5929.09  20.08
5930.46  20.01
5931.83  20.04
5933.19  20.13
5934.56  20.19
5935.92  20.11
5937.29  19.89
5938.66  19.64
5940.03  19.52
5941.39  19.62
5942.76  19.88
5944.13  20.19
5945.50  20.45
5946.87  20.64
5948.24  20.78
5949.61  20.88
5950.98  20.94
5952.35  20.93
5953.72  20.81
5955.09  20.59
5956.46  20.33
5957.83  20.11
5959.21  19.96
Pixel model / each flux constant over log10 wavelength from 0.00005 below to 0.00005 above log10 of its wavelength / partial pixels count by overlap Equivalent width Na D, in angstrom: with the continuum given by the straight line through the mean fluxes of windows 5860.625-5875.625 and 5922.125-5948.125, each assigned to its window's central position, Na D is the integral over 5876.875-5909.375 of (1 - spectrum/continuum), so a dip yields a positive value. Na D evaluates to 4.4 angstrom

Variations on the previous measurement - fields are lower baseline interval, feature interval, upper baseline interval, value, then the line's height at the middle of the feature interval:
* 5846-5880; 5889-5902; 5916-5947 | 2.83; 19.9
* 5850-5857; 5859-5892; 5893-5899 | -2.48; 17.3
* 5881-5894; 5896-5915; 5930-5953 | -0.87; 17.5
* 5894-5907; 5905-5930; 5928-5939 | -1.68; 18.6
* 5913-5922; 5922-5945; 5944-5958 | 0.10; 20.2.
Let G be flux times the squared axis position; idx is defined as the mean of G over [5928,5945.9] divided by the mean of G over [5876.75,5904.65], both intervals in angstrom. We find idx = 1.20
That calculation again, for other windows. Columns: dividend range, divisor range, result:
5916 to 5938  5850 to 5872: 1.06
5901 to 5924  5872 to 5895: 1.12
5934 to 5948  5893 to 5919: 1.12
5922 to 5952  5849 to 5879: 1.06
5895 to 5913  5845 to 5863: 0.93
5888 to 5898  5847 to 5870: 0.77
